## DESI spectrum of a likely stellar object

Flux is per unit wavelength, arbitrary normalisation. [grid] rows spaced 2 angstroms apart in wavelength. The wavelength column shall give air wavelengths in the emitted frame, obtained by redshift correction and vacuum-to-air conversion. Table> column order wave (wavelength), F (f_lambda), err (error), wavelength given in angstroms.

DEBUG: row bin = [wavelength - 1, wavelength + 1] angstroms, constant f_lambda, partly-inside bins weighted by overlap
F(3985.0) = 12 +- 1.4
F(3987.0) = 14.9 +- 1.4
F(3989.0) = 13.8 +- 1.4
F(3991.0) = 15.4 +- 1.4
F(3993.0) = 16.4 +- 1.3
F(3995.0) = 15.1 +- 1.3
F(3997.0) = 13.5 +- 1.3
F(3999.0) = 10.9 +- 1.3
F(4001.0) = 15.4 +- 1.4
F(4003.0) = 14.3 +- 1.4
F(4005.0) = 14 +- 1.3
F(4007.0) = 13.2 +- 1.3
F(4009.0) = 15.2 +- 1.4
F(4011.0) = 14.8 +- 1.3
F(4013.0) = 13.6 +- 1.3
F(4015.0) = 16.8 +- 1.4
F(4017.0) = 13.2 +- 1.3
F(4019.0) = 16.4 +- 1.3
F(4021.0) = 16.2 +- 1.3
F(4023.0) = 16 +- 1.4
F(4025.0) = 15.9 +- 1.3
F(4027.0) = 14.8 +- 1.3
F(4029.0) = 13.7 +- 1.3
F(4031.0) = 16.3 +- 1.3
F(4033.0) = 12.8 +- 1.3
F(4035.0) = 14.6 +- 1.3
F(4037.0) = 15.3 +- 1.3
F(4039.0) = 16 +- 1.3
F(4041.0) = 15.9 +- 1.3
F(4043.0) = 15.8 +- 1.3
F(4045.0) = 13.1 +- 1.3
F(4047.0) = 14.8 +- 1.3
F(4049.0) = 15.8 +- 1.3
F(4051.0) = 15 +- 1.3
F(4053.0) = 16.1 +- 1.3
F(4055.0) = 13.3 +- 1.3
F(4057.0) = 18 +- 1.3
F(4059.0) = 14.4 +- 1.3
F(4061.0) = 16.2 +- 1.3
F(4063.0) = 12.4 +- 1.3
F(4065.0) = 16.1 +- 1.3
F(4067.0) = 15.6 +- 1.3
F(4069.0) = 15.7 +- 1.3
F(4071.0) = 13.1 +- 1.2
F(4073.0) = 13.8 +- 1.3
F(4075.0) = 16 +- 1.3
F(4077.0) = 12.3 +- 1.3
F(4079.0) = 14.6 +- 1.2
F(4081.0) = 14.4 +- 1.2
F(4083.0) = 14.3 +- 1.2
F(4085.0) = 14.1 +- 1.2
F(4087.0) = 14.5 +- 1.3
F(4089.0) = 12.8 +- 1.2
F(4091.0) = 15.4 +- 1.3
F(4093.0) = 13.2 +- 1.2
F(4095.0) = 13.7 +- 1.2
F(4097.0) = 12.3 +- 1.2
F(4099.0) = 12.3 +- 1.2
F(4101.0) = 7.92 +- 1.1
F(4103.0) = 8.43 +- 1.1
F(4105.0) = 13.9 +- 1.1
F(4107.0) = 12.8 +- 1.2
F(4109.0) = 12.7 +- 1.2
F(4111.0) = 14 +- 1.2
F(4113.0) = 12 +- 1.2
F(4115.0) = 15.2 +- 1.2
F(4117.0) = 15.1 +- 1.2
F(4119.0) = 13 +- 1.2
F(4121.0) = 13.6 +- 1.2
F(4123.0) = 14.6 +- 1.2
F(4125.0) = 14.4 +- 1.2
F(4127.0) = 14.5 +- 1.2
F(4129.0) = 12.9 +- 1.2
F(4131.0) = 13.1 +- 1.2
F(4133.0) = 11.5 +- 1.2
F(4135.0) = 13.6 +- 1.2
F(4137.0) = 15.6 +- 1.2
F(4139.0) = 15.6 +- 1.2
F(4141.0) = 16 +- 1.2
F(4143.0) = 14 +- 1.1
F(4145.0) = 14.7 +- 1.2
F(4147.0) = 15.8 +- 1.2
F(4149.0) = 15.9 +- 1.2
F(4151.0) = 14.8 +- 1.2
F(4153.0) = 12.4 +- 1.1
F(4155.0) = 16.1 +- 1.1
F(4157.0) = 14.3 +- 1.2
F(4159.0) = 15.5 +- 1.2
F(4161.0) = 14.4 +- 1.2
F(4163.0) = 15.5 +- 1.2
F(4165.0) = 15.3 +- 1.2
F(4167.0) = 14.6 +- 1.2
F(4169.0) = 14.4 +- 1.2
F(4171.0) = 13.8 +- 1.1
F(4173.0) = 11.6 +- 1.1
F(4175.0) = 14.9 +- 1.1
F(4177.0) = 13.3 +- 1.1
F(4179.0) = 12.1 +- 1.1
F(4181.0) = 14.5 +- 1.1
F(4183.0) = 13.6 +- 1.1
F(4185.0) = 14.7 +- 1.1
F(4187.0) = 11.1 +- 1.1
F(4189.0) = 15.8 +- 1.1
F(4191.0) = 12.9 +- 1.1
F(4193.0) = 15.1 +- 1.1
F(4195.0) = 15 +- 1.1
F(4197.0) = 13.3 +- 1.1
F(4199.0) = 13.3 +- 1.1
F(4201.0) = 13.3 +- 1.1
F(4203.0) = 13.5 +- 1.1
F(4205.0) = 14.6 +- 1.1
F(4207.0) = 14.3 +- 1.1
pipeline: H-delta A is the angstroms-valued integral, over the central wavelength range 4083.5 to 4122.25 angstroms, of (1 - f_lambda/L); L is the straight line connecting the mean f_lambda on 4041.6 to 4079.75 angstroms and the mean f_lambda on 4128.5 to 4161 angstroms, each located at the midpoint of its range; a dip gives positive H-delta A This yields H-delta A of 4.4 angstroms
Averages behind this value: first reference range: 14.9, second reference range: 14.5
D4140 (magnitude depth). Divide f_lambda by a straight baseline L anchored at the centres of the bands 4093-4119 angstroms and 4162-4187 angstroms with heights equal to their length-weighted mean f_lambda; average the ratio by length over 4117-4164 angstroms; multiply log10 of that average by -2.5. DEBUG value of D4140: -0.09 mag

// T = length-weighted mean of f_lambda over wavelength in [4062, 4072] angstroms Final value 14.6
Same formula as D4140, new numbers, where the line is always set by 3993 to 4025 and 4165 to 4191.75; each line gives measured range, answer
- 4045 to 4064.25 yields -0.04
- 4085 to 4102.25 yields 0.11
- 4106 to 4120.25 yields 0.04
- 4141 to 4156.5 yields -0.08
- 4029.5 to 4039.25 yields -0.02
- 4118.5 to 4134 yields 0.04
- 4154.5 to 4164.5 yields -0.10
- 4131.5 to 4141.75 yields -0.03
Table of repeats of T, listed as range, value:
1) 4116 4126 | 14.1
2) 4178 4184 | 13.4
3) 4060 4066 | 14.9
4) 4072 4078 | 14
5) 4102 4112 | 12.4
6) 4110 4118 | 14.1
